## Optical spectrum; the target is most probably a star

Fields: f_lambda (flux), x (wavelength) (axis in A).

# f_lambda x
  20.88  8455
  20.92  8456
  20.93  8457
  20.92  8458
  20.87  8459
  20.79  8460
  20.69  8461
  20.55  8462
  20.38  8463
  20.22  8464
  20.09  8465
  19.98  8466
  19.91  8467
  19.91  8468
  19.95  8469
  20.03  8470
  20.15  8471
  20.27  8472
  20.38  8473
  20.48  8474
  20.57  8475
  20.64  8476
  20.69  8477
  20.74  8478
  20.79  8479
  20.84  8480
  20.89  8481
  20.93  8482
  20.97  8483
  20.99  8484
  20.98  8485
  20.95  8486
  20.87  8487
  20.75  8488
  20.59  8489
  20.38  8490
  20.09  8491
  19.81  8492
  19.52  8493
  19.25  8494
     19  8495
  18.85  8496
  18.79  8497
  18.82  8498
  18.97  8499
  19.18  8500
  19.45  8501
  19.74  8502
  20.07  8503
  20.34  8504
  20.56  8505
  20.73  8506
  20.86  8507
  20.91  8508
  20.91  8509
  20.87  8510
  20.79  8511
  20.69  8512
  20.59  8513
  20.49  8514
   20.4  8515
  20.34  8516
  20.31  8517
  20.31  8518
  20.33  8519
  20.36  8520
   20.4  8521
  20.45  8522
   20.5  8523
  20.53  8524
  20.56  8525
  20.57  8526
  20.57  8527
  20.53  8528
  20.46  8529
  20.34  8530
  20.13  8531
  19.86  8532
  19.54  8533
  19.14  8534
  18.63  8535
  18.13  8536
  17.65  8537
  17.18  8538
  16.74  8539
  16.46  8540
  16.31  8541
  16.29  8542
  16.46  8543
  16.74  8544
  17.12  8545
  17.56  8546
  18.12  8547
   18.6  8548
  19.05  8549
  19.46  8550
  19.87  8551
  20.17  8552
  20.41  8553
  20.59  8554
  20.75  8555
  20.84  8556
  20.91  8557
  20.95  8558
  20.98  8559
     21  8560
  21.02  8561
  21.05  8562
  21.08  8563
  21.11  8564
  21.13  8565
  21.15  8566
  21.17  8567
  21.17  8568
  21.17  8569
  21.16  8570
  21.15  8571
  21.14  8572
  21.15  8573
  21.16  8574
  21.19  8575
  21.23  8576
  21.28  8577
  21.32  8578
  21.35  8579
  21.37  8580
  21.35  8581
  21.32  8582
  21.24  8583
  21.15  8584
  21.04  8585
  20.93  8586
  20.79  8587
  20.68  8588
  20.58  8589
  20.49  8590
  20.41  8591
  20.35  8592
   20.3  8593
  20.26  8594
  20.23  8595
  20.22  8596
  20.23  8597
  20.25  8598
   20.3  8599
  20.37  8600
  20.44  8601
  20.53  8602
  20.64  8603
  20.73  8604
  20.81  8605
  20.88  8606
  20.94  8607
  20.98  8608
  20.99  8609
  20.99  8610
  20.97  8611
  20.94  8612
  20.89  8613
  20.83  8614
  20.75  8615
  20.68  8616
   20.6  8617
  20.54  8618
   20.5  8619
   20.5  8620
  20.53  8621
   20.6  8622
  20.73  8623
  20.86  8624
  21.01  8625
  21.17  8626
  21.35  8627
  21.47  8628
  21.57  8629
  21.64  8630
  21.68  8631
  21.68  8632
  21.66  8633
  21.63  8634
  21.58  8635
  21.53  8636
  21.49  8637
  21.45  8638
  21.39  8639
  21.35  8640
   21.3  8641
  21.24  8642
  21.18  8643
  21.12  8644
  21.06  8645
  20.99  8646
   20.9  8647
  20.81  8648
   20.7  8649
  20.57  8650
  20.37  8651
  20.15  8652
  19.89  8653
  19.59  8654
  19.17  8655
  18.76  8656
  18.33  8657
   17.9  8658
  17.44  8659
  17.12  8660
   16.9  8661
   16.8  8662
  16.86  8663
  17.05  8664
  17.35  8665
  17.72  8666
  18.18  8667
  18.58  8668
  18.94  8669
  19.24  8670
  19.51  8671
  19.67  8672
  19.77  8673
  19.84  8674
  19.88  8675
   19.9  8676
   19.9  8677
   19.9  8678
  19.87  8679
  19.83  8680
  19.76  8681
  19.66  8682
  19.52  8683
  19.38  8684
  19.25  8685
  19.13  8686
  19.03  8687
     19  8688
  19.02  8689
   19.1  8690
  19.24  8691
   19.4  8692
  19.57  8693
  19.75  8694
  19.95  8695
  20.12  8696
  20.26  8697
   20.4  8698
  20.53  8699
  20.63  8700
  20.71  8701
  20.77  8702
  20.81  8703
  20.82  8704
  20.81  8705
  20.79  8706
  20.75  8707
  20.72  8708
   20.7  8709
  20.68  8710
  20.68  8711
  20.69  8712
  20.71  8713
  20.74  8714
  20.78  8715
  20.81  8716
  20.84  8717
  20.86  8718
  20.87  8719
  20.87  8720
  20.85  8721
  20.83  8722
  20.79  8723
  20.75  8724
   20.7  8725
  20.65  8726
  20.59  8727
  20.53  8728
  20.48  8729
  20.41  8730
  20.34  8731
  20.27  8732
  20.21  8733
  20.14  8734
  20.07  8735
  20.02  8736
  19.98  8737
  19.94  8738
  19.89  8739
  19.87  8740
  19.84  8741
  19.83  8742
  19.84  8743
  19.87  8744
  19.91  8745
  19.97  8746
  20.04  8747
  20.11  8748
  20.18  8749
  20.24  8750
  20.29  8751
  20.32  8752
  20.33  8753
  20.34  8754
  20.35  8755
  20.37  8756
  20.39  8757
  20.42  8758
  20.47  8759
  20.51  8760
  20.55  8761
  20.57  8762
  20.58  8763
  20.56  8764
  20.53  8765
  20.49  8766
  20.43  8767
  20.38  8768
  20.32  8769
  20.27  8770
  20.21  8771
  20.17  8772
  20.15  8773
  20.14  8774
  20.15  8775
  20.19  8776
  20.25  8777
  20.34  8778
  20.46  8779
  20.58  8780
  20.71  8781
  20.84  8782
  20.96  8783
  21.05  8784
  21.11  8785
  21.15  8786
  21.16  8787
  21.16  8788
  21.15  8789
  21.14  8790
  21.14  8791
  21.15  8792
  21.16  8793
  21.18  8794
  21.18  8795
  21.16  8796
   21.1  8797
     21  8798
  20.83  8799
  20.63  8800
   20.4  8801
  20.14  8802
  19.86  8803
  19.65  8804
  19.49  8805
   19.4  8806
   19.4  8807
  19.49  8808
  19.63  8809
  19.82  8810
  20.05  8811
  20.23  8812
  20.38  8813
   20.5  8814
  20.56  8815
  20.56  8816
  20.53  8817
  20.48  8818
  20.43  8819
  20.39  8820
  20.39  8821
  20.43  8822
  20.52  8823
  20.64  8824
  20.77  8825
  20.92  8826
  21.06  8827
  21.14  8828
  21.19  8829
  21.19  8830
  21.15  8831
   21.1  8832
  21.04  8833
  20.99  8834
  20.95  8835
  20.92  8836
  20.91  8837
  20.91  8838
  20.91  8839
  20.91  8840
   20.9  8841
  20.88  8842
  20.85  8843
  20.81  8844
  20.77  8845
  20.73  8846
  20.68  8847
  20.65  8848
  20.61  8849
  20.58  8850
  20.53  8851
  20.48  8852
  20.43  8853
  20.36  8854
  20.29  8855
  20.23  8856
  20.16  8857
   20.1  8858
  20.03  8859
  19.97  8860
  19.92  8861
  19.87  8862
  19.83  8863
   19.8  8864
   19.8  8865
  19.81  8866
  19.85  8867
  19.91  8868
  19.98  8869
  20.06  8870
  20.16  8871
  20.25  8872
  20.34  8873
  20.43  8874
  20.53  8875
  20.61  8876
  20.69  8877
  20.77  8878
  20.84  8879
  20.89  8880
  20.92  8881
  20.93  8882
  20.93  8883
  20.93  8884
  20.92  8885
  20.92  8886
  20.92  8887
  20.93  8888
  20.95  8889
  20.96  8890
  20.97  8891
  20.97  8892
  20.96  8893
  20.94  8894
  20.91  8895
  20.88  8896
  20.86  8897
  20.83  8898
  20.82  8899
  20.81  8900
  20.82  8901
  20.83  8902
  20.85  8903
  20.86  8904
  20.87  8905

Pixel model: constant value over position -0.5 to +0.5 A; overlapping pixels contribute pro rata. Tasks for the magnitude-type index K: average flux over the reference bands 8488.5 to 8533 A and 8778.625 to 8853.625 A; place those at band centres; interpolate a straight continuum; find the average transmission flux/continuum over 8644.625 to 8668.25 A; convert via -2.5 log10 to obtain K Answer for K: 0.08 mag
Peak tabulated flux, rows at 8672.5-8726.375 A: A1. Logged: 20.87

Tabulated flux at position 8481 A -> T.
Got 20.89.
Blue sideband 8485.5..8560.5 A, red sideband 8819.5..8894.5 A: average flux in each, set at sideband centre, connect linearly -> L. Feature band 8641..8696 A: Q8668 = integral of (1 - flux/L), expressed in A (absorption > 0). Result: 2.0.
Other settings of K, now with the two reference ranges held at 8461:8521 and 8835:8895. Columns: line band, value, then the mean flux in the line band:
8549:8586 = -0.03 mag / 21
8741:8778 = 0.01 mag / 20.3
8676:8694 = 0.05 mag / 19.5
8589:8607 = -0.01 mag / 20.5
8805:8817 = 0.03 mag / 20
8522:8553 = 0.08 mag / 18.8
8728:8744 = 0.02 mag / 20.1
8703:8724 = -0.02 mag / 20.8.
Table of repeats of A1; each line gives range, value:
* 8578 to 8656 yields 21.68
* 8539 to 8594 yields 21.37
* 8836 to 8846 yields 20.92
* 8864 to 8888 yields 20.93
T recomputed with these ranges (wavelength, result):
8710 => 20.68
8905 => 20.87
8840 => 20.91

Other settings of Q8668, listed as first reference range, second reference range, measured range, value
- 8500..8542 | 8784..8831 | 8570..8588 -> -1.09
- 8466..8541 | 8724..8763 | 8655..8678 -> 1.92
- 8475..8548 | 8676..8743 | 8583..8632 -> -1.98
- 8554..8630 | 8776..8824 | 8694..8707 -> 0.11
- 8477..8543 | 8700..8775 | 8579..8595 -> -0.60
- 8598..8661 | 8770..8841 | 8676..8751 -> 1.53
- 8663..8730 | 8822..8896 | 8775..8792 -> -0.42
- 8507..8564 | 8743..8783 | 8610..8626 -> -0.67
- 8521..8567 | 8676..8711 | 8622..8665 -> -0.88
